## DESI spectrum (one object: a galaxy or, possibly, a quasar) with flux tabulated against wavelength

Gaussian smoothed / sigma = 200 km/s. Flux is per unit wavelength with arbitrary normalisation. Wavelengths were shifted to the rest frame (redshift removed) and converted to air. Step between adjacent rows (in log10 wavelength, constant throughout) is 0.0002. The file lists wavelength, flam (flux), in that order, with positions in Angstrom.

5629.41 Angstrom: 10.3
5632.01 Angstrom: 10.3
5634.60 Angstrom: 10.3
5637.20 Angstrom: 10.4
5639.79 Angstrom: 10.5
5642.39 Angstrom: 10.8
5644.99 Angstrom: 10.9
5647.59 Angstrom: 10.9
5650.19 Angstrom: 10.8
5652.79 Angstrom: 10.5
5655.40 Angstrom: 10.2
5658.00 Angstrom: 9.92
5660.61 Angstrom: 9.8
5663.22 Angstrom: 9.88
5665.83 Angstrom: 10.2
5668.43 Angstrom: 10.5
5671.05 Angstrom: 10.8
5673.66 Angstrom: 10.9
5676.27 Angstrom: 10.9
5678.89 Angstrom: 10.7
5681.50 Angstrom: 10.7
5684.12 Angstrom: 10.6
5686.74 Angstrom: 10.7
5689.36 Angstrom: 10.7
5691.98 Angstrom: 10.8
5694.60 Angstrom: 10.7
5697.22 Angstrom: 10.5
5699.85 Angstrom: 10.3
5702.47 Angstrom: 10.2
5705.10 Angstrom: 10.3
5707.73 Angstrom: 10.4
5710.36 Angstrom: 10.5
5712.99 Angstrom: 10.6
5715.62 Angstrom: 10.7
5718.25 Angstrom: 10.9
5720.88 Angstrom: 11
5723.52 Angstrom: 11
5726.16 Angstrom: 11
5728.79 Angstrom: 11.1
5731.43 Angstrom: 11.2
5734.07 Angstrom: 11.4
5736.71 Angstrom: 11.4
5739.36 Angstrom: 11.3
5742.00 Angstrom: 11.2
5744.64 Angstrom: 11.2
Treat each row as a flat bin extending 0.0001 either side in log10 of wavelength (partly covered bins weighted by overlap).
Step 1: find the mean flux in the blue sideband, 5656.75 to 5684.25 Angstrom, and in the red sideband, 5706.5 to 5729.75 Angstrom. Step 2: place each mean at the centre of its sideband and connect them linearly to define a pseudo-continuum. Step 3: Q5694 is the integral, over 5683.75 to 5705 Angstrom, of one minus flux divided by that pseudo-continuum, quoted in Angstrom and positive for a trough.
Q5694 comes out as 0.15 Angstrom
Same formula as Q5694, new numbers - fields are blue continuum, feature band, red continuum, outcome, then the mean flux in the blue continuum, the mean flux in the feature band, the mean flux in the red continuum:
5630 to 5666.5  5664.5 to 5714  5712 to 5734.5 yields 0.60 Angstrom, 10.4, 10.6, 11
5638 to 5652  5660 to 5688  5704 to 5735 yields 0.67 Angstrom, 10.8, 10.5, 10.8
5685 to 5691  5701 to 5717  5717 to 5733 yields 0.65 Angstrom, 10.7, 10.5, 11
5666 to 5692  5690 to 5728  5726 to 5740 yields 1.26 Angstrom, 10.7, 10.6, 11.2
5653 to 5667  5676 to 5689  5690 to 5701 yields -0.40 Angstrom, 10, 10.7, 10.6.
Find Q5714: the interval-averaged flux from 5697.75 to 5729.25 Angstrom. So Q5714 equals 10.7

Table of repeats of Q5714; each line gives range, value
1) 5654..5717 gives 10.5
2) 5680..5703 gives 10.6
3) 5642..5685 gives 10.5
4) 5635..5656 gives 10.6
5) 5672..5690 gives 10.7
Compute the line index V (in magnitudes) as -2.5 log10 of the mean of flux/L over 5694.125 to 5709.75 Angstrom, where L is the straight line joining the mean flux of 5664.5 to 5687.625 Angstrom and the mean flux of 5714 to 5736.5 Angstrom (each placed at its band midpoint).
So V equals 0.05 mag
